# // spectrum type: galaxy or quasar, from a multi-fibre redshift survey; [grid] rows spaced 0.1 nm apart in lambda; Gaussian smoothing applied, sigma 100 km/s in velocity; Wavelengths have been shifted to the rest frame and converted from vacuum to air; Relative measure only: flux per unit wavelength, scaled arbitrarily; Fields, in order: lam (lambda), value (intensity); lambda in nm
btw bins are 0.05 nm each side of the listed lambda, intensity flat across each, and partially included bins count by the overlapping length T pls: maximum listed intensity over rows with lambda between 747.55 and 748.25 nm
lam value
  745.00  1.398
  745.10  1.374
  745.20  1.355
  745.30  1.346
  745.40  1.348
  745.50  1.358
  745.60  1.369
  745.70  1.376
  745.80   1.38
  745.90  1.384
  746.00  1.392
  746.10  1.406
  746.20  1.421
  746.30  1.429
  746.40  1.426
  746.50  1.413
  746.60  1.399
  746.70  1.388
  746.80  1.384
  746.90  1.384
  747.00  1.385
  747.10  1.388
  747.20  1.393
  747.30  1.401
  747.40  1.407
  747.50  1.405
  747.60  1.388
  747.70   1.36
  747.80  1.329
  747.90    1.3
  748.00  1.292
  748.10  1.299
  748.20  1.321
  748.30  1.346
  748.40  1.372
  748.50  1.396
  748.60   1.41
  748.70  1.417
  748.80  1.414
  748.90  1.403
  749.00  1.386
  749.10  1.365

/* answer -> 1.388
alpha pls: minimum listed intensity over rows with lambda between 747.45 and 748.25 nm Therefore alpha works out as 1.292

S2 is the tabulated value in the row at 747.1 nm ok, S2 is 1.388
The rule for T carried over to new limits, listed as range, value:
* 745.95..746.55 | 1.429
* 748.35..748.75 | 1.417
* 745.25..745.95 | 1.384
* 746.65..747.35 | 1.401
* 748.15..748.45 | 1.372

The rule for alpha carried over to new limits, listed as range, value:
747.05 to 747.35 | 1.388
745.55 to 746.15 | 1.369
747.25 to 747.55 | 1.401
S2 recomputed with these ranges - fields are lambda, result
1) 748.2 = 1.321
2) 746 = 1.392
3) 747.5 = 1.405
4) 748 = 1.292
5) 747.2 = 1.393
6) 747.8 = 1.329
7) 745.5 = 1.358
